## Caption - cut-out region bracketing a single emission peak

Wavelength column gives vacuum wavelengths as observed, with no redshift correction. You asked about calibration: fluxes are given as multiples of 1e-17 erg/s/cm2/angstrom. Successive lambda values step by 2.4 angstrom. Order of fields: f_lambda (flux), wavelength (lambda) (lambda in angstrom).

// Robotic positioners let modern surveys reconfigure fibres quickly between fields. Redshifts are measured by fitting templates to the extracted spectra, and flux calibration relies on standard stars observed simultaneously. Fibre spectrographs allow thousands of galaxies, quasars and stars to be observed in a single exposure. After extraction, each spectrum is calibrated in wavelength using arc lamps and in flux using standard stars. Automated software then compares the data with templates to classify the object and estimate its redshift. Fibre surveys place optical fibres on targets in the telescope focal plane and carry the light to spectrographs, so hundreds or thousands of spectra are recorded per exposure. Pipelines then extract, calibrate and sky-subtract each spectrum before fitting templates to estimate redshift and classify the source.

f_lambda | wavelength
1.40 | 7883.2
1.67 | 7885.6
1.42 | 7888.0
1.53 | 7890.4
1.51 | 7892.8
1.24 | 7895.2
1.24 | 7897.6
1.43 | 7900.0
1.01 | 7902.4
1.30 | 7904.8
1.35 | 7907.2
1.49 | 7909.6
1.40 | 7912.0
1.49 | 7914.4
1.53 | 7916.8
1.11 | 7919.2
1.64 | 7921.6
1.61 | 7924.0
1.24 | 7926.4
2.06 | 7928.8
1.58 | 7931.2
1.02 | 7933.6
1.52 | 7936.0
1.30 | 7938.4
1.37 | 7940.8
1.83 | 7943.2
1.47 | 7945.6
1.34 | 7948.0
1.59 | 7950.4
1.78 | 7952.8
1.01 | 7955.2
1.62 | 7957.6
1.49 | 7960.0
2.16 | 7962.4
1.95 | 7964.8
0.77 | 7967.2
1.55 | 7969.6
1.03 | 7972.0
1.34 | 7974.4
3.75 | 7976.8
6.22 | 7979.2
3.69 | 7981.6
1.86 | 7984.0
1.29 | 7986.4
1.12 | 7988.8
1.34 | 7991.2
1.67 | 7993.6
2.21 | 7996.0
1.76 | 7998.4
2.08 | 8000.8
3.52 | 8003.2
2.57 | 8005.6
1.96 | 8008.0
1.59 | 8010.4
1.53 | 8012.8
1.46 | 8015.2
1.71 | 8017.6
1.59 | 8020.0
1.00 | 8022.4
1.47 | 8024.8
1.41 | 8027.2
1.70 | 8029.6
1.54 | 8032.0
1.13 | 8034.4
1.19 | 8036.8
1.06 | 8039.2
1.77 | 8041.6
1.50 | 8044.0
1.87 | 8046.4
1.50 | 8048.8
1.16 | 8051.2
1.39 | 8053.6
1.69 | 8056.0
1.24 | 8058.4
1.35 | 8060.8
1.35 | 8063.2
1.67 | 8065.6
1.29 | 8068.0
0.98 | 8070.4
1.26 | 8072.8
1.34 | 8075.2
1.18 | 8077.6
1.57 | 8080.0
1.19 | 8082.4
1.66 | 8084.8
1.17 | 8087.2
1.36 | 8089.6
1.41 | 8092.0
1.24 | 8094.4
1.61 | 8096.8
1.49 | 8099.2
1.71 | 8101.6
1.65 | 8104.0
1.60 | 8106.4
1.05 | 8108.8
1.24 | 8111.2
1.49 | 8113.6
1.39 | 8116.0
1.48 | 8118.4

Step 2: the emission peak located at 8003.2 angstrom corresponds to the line [N II] 6583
